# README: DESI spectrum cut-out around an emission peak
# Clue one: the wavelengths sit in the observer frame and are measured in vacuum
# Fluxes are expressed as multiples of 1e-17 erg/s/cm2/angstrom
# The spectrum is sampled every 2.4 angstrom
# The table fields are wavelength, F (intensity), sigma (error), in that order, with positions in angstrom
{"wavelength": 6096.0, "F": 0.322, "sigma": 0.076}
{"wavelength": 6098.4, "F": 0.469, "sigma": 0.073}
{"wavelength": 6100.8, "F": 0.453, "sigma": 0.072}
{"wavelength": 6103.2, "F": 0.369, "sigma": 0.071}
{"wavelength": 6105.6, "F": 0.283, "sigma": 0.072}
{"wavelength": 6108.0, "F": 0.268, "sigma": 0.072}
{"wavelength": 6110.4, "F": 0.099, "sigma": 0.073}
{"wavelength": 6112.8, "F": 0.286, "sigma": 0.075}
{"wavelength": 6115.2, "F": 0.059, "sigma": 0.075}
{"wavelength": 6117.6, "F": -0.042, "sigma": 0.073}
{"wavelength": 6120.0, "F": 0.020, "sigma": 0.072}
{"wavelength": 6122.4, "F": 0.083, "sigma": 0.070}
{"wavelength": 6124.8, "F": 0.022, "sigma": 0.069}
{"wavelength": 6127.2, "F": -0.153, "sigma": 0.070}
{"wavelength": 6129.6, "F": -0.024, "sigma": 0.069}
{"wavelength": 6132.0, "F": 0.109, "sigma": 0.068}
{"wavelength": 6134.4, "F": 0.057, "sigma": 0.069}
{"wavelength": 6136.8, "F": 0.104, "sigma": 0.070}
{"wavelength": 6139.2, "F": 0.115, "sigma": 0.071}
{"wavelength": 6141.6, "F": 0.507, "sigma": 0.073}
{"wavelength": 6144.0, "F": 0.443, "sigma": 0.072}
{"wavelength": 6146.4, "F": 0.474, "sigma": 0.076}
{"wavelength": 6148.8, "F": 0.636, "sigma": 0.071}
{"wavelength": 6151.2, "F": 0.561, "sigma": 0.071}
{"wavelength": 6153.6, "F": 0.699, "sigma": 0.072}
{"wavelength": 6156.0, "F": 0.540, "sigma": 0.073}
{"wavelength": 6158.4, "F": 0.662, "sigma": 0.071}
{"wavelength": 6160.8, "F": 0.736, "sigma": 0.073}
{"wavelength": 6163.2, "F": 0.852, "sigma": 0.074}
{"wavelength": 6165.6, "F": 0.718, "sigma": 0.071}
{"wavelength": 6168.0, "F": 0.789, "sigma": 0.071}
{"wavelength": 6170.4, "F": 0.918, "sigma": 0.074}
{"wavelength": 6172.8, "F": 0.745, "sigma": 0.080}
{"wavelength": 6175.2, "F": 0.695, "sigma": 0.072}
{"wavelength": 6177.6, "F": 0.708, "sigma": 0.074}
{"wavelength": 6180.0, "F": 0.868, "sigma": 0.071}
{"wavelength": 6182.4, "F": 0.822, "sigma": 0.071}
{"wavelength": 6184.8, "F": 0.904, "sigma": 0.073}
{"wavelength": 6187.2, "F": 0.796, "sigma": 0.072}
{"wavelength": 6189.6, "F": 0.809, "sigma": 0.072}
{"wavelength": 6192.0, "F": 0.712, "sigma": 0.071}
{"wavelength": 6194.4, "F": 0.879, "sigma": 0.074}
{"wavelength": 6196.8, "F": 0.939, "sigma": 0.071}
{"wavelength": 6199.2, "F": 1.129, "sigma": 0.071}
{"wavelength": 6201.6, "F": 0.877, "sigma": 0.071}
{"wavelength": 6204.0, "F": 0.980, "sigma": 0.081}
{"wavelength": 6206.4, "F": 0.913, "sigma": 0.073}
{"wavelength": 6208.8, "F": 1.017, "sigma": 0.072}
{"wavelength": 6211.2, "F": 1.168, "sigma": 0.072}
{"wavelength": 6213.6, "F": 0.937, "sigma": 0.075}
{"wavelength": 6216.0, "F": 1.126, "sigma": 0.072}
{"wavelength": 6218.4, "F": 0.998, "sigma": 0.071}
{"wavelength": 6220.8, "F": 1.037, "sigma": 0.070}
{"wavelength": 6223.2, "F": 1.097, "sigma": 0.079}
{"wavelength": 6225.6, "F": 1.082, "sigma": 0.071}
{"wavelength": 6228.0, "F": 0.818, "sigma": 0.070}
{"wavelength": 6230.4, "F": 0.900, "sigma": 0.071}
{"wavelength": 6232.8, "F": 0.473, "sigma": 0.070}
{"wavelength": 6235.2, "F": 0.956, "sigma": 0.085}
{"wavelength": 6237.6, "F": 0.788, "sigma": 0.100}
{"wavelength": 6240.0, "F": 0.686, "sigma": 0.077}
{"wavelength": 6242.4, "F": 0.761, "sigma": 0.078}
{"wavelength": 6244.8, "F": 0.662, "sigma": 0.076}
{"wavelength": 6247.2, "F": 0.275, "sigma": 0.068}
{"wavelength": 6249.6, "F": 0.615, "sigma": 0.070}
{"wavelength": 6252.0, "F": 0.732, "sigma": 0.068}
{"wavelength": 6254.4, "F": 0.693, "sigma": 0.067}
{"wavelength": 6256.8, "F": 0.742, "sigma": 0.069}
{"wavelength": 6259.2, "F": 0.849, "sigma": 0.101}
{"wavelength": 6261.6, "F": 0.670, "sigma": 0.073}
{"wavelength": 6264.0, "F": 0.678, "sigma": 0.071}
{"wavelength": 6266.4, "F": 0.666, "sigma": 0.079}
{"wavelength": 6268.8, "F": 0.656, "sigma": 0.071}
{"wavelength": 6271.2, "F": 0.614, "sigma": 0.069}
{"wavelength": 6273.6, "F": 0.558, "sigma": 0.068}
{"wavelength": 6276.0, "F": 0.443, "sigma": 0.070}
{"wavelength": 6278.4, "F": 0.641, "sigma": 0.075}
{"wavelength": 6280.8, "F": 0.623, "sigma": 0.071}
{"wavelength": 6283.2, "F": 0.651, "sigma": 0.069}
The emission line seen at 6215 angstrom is C IV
